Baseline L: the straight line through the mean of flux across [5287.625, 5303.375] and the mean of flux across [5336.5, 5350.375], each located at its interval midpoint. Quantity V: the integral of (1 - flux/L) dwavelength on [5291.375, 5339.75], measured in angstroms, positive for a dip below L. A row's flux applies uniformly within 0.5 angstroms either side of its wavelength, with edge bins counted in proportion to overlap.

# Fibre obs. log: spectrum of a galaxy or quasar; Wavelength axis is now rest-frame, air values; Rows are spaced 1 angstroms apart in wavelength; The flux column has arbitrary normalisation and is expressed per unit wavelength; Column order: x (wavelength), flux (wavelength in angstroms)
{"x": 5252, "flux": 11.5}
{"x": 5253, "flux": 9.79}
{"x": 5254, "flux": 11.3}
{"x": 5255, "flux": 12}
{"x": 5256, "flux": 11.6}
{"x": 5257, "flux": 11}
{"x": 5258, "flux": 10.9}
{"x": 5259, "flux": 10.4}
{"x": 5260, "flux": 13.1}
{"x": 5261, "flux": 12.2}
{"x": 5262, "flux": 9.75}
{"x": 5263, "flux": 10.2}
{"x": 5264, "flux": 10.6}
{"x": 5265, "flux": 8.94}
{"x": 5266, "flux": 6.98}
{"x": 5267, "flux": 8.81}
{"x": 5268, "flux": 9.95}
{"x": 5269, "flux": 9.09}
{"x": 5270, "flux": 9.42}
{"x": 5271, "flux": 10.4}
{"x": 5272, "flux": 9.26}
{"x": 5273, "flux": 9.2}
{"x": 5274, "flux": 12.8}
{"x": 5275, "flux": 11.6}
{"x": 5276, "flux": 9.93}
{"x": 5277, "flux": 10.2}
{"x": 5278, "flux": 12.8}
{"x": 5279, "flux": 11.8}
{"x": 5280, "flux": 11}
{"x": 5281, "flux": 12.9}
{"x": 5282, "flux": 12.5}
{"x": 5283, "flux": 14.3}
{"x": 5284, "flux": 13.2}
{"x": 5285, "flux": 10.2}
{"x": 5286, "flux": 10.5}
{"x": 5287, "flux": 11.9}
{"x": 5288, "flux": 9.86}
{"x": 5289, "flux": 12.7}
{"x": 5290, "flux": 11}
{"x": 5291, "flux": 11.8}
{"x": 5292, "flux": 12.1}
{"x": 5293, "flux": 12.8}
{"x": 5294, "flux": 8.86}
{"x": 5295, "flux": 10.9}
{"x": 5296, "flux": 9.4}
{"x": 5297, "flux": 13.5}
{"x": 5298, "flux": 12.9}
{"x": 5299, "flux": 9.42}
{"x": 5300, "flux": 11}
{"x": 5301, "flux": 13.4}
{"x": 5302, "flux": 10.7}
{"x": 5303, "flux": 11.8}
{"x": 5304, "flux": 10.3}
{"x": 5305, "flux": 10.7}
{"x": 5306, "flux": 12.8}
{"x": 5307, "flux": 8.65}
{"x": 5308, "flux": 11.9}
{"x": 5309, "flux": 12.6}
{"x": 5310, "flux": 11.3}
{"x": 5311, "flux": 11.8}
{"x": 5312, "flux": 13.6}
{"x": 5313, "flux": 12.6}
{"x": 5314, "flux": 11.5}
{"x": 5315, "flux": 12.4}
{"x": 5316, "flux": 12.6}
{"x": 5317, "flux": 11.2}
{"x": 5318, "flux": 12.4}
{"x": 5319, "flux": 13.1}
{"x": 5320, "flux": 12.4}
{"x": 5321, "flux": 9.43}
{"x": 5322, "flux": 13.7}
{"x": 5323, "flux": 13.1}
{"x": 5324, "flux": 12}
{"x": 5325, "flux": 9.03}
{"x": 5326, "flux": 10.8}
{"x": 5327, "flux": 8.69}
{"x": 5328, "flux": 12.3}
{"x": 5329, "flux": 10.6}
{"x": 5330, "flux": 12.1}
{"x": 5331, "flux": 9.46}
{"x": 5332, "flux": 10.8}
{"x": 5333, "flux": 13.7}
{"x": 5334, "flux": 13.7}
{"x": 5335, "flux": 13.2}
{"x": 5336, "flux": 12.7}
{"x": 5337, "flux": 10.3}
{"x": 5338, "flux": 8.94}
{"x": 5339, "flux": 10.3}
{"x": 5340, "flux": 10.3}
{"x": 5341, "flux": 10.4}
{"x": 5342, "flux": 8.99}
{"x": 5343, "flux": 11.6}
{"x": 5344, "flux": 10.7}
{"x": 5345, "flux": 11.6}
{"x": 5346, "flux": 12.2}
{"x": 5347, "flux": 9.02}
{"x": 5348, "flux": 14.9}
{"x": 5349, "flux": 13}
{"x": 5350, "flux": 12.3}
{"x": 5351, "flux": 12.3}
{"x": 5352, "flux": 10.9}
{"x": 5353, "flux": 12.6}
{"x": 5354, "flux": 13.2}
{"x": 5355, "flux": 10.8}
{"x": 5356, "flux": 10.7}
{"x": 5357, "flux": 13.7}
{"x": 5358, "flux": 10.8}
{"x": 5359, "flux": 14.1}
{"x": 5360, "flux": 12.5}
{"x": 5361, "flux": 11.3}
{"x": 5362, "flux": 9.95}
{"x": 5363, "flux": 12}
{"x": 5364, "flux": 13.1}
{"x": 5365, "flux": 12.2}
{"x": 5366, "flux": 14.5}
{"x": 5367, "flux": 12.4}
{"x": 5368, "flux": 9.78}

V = -1.2 angstroms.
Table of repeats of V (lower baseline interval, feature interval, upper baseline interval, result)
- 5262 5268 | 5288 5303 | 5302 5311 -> -1.0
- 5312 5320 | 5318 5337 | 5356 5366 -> 1.0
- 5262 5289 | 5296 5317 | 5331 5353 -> -1.2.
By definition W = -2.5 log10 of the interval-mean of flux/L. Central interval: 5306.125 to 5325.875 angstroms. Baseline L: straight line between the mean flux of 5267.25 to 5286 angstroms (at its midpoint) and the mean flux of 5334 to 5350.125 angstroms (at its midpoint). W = -0.06 mag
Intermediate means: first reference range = 11.1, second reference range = 11.3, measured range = 11.9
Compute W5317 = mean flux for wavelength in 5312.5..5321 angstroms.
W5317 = 12.1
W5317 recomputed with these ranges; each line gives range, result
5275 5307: 11.5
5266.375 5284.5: 11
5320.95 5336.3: 11.6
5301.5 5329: 11.6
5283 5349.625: 11.5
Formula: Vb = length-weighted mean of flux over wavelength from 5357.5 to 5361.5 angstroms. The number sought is 12.2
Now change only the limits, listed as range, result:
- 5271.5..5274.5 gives 10.4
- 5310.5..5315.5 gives 12.4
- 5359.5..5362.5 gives 11.2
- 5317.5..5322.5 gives 12.2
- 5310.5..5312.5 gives 12.7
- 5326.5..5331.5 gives 10.6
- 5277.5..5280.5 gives 11.9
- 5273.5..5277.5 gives 11.1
